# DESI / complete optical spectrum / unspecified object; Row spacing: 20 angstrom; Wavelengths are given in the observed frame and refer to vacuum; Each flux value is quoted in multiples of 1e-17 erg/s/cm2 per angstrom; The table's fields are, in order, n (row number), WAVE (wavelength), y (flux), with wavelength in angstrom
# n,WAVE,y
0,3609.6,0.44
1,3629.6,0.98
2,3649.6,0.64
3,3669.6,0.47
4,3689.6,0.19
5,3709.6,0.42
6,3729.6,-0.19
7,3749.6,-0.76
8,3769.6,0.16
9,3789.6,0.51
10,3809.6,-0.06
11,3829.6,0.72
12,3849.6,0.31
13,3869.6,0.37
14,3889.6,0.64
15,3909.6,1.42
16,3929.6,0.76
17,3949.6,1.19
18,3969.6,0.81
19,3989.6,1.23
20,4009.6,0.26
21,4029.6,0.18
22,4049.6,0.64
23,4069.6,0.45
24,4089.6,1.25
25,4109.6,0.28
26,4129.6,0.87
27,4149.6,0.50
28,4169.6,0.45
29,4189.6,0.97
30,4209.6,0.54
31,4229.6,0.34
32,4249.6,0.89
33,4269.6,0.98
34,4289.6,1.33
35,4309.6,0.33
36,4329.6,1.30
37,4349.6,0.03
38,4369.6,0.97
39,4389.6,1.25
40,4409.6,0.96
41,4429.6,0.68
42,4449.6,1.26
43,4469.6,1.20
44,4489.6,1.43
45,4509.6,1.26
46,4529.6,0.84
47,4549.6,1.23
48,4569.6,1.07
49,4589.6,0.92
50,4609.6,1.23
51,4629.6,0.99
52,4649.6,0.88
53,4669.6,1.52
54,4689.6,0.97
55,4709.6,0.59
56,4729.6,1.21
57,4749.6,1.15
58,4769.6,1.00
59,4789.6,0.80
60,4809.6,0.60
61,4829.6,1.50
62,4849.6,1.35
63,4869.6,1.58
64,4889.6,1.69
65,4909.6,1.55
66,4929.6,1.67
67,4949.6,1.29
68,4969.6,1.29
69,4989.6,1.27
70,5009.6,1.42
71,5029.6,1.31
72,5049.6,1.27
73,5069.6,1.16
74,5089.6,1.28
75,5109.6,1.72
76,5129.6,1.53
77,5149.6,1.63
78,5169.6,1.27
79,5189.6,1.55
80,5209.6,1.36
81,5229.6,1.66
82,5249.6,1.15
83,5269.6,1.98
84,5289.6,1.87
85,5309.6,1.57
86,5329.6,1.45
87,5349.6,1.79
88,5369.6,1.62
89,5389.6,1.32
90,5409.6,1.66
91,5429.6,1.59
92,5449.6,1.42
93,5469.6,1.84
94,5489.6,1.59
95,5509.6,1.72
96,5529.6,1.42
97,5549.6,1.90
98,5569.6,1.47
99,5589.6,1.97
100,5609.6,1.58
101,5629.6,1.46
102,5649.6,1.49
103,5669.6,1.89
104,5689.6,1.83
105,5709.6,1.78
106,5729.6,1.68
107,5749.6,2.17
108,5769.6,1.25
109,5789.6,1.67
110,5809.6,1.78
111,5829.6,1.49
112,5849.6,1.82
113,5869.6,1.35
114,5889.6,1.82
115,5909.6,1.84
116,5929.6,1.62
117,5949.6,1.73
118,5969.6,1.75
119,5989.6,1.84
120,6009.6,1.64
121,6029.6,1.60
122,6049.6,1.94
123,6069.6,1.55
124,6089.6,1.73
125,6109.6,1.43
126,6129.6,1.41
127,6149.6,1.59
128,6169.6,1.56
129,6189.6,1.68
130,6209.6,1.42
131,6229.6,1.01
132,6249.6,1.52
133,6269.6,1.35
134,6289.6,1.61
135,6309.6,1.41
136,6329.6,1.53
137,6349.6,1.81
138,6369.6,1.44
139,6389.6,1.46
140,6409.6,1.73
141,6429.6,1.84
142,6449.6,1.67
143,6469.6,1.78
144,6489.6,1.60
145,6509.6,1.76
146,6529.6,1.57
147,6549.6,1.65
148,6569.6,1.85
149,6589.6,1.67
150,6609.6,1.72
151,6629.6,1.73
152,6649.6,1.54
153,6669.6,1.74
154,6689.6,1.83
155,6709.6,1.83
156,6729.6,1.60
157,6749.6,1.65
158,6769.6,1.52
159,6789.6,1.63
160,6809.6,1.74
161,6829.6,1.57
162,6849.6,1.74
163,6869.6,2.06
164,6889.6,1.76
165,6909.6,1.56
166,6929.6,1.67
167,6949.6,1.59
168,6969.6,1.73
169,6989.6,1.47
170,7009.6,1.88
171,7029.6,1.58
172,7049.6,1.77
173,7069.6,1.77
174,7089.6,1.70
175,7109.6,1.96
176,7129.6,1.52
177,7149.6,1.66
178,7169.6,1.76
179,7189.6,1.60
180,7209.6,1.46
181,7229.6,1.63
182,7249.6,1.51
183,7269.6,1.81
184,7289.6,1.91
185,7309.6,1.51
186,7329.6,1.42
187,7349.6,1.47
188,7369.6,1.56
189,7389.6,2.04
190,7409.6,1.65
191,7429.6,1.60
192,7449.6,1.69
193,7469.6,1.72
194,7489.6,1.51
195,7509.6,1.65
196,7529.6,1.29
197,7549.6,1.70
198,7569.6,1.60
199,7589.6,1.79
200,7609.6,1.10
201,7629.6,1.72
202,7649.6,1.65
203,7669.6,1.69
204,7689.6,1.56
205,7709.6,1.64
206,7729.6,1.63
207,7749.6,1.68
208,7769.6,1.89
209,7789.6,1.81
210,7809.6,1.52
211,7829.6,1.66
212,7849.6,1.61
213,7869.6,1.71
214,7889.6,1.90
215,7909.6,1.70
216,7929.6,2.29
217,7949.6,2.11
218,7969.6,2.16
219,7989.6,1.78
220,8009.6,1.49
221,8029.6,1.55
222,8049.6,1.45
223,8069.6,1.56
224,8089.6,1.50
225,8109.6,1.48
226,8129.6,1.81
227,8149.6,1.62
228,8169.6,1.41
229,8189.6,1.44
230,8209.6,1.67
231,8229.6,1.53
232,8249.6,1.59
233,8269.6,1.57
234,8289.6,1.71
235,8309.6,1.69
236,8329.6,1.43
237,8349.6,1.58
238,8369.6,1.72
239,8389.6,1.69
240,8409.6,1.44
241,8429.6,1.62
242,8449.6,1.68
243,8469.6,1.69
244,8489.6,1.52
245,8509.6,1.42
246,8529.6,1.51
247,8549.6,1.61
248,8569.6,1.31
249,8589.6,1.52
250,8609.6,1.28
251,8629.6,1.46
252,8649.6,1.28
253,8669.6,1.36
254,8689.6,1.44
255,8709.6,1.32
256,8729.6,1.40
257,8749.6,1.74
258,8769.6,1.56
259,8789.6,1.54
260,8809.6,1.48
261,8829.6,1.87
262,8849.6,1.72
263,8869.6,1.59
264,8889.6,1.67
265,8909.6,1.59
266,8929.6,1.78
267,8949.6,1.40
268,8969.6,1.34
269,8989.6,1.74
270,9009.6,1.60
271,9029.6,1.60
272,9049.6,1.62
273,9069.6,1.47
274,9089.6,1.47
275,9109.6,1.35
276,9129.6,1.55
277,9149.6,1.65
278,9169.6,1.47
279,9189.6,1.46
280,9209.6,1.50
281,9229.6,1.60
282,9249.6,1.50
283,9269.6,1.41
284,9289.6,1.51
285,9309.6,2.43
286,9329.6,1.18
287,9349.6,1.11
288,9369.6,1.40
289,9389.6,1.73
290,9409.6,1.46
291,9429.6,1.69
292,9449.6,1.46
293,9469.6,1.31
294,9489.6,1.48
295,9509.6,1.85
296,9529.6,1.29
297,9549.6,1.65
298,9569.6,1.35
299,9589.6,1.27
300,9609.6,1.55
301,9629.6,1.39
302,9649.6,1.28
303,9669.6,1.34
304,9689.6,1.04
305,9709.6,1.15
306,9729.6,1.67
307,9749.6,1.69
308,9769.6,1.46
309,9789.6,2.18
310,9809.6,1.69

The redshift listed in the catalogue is 0.21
